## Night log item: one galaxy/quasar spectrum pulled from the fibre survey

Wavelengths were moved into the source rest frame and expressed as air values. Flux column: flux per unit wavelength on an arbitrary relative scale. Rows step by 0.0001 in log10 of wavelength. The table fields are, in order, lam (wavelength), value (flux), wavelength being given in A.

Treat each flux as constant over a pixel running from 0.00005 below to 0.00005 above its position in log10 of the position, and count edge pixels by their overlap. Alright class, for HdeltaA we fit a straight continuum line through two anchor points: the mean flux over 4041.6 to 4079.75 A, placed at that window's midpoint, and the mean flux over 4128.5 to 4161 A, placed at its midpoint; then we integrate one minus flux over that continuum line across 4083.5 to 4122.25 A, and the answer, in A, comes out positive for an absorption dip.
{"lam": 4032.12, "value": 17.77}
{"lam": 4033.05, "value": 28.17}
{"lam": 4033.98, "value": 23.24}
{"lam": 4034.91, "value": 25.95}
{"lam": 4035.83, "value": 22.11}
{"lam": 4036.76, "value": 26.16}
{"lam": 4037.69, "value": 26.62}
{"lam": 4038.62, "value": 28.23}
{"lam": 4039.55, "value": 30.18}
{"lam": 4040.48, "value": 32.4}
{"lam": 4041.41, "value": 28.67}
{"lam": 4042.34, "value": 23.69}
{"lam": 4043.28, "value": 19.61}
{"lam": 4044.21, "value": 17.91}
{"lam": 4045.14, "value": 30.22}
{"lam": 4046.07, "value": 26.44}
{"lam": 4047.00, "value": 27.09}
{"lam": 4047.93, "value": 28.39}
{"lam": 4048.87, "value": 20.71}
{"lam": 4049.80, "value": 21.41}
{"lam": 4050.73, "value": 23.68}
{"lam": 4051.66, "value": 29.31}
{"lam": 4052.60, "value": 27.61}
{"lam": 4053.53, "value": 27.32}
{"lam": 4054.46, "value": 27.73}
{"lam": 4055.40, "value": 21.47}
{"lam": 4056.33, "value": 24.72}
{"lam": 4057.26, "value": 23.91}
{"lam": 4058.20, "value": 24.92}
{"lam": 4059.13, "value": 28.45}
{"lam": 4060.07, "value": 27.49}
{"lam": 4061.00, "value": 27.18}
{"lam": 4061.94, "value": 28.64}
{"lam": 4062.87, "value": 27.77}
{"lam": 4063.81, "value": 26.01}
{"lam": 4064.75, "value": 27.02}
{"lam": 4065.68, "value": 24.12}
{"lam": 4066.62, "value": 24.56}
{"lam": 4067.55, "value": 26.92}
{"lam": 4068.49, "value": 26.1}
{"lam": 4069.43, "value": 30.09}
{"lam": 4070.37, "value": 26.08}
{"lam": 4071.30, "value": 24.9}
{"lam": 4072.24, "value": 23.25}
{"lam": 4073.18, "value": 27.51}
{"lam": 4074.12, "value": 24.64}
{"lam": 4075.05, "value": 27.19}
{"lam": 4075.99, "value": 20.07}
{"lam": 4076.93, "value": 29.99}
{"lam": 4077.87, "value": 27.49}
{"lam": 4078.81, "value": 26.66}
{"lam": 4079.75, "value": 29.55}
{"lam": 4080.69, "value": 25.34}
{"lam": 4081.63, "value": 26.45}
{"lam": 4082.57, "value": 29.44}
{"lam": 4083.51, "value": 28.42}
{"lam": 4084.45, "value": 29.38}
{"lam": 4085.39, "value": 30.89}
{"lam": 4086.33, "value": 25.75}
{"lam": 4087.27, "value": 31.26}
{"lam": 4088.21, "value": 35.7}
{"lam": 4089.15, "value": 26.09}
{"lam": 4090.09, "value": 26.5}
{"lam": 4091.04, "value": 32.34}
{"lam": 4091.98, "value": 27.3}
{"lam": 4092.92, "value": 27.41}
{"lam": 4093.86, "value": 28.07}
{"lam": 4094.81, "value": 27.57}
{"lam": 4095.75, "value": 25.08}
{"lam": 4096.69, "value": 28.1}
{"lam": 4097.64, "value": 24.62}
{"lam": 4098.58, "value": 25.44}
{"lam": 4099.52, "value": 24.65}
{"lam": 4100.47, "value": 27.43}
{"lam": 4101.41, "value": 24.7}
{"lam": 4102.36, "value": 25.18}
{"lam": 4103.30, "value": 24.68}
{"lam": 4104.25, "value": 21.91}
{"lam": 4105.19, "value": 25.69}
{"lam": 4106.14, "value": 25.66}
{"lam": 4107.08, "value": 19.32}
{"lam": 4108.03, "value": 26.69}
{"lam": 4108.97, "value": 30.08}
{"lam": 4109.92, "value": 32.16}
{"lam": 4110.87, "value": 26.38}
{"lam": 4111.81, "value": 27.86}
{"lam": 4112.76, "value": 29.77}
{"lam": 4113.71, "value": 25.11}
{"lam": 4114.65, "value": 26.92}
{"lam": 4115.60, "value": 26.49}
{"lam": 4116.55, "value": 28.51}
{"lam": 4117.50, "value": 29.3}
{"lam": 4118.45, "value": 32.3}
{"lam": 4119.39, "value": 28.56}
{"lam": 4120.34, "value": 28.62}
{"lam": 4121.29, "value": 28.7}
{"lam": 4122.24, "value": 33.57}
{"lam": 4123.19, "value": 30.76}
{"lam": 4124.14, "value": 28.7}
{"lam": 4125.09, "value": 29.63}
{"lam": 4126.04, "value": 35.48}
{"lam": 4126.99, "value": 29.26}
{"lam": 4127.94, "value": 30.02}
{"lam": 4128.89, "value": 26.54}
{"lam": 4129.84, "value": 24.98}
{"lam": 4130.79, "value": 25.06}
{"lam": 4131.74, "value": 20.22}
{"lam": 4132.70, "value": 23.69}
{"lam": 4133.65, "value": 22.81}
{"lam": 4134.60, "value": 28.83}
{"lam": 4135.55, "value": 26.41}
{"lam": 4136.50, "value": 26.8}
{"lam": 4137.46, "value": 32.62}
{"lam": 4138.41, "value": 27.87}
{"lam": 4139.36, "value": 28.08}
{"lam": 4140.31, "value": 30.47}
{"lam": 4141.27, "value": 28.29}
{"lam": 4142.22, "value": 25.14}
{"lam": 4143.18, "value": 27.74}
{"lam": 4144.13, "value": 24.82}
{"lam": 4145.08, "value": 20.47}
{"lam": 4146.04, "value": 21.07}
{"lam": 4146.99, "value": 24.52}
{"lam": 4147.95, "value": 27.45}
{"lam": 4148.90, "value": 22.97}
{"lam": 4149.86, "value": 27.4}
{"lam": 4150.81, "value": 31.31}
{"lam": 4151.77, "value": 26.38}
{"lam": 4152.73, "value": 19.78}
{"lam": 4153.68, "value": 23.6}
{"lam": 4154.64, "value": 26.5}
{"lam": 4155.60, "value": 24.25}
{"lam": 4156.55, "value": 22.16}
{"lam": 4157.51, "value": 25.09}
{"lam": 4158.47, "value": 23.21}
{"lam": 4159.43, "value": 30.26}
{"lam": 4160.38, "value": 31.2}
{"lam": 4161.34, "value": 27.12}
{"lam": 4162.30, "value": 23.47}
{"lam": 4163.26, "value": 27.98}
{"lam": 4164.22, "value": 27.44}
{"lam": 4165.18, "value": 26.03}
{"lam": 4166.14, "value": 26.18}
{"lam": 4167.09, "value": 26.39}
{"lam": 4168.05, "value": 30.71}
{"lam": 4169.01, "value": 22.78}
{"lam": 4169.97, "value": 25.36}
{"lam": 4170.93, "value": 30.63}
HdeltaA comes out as -2.62 A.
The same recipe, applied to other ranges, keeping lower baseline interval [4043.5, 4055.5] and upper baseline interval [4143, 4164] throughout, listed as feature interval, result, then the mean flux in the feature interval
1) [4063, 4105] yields -2.5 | 26.9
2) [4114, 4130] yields -2.5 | 29.4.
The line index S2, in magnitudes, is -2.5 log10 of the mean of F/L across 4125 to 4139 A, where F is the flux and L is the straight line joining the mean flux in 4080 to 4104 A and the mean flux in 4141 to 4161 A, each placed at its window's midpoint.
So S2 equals -0.05 mag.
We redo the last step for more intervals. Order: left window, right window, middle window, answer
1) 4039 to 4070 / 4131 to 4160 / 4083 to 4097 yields -0.11 mag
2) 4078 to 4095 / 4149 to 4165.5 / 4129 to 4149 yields 0.04 mag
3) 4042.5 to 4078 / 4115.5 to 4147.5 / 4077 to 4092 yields -0.09 mag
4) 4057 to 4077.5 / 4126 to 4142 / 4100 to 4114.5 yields 0.03 mag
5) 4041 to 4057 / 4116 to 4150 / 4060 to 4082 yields -0.03 mag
